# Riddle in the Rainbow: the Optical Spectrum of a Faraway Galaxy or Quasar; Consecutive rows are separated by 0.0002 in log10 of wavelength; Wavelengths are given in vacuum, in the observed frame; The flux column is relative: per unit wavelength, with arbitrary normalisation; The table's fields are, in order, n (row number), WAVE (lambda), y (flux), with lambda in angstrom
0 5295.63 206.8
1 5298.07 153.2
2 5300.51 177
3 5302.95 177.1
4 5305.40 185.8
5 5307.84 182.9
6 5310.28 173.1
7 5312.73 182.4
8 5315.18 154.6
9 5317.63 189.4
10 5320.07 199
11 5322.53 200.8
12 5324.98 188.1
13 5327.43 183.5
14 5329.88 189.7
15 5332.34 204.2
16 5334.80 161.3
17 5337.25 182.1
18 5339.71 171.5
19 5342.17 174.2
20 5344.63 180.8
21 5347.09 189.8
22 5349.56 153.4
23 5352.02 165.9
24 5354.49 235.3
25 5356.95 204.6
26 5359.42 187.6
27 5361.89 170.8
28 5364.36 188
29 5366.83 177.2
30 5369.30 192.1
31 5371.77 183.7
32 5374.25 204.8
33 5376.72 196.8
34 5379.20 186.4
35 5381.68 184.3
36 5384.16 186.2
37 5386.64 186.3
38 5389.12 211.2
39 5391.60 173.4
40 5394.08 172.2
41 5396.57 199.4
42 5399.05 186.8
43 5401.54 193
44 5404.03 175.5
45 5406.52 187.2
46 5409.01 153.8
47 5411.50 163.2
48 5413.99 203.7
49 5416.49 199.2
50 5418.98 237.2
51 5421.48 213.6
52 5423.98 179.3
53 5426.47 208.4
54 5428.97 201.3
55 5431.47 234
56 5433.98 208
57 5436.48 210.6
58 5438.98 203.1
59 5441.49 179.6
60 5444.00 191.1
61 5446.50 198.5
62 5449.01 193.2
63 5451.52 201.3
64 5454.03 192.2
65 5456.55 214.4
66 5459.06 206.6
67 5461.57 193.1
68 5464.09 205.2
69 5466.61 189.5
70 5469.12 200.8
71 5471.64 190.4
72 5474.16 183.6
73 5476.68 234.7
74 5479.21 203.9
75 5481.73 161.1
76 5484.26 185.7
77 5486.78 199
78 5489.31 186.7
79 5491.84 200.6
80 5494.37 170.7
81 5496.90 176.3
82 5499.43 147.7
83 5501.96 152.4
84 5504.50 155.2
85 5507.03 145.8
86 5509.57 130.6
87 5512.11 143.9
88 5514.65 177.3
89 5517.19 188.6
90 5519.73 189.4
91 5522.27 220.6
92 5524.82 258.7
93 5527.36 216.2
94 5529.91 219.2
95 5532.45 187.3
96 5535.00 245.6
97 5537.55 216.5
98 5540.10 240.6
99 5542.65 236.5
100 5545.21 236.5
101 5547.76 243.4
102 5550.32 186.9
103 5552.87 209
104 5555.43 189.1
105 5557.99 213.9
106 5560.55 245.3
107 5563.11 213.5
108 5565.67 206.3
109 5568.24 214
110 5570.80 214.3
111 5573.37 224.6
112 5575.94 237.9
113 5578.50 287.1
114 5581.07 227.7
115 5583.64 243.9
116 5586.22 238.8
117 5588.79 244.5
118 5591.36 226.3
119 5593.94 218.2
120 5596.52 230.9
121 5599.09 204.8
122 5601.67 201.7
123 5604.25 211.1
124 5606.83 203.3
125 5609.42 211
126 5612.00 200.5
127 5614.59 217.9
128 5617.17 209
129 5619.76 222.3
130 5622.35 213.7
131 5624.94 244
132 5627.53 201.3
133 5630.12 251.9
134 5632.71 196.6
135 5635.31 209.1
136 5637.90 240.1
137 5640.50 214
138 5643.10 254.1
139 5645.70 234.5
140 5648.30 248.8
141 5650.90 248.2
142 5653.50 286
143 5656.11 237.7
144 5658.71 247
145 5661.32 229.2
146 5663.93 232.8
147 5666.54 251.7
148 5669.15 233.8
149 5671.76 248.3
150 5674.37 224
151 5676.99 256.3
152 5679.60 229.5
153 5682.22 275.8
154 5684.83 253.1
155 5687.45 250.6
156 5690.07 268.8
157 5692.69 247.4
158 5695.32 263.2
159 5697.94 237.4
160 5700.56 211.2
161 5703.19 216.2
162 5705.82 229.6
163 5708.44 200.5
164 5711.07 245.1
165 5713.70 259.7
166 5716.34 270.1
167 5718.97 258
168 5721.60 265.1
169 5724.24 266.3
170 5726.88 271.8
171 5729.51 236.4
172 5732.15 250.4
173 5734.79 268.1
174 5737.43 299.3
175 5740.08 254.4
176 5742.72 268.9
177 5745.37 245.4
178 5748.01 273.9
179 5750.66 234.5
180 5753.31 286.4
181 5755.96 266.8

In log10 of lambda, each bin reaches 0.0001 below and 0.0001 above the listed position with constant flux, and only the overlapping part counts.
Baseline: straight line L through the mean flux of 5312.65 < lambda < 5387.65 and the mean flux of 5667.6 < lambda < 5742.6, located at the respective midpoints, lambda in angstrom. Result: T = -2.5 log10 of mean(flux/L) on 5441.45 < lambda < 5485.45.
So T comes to 0.05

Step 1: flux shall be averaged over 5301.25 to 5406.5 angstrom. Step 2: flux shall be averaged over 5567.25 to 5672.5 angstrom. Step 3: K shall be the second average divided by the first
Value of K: 1.2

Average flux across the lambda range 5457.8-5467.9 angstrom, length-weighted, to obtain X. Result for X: 199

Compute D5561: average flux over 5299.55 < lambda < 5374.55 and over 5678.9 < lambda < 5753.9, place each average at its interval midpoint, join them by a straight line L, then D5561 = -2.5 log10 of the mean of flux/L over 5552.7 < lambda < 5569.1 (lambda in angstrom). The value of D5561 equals 0.06 mag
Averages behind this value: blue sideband 184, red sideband 253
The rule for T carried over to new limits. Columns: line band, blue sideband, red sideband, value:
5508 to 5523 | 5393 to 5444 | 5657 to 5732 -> 0.23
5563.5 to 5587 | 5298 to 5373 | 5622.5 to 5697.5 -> -0.03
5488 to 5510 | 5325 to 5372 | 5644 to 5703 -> 0.28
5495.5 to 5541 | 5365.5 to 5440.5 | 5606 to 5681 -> 0.12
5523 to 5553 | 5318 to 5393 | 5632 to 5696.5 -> -0.02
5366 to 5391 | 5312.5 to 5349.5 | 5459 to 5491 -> -0.02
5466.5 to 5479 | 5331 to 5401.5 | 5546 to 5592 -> 0.03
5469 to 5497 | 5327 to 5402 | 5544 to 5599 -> 0.10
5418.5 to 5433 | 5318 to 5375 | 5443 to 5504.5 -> -0.12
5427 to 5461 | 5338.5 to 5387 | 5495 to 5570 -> -0.05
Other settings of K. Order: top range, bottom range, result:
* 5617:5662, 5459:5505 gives 1.25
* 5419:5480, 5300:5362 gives 1.10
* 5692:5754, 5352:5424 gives 1.32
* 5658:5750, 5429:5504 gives 1.29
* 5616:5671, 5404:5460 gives 1.18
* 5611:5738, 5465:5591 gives 1.18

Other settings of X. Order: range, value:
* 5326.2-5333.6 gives 192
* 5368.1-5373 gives 188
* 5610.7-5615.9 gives 209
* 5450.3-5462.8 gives 202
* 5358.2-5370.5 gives 183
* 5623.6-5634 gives 224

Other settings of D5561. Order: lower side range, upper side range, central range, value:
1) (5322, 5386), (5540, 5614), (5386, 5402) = 0.022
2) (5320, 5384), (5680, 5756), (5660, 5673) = 0.024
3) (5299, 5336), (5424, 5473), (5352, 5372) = -0.013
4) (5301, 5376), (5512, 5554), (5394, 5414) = 0.080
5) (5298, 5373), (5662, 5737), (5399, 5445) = 0.011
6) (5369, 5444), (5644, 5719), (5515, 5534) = 0.027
